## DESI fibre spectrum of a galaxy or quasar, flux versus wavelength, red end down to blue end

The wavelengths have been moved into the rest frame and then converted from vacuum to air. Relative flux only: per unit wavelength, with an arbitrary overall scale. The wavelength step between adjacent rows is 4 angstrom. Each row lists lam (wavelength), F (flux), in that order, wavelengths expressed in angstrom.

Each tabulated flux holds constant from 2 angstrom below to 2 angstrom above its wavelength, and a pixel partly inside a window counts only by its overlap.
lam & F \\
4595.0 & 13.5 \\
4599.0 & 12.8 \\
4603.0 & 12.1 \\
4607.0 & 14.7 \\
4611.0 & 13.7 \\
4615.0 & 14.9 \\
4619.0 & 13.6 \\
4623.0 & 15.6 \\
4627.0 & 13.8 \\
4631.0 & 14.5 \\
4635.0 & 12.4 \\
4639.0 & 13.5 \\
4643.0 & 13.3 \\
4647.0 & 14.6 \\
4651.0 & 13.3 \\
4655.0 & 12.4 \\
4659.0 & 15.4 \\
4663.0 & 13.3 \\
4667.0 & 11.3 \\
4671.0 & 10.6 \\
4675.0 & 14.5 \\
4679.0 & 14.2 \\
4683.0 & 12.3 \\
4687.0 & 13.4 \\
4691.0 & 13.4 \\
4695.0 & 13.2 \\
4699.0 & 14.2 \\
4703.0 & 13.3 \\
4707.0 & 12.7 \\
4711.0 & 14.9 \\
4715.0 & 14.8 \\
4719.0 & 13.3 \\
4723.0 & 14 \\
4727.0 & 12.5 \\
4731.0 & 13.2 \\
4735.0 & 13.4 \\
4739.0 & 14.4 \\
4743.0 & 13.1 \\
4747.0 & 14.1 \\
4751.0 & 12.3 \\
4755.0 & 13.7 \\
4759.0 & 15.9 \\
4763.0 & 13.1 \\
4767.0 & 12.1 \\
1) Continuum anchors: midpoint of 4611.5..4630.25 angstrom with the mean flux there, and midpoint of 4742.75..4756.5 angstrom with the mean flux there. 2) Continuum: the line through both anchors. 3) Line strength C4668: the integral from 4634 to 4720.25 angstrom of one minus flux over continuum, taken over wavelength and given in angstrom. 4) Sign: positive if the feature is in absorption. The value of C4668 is 3.3 angstrom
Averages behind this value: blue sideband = 14.4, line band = 13.4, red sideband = 13.3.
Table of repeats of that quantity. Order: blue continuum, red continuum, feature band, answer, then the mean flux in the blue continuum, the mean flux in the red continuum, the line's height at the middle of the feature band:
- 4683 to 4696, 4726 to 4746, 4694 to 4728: -1.1 angstrom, 13.2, 13.4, 13.3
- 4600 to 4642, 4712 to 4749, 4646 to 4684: 1.7 angstrom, 13.8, 13.7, 13.8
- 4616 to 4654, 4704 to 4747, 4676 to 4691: 0.4 angstrom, 13.8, 13.6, 13.7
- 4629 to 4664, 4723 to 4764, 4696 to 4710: 0.1 angstrom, 13.6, 13.6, 13.6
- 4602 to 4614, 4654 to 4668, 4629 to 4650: -0.3 angstrom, 13.7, 13.3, 13.5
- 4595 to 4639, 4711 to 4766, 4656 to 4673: 1.4 angstrom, 13.8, 13.7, 13.7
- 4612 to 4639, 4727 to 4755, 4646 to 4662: 0.1 angstrom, 14.1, 13.4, 13.9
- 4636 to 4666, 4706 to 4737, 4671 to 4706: 0.6 angstrom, 13.6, 13.6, 13.6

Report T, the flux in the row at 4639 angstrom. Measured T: 13.5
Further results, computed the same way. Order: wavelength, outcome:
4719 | 13.3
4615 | 14.9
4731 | 13.2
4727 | 12.5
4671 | 10.6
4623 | 15.6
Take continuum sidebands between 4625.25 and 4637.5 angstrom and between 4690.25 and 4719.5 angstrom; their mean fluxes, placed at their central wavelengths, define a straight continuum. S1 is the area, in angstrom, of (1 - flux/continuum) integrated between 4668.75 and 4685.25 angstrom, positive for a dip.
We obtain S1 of 1.0 angstrom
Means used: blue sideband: 13.6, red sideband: 13.8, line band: 12.9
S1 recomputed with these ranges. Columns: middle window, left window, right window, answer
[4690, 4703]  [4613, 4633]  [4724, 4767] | 0.3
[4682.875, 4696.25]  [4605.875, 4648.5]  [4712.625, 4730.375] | 0.6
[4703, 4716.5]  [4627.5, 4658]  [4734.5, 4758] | -0.4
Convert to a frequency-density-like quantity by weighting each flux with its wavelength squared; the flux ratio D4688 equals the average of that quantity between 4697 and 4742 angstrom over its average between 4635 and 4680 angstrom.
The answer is 1.06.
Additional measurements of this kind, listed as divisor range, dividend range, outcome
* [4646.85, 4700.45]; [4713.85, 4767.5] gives 1.06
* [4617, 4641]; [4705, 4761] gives 1.03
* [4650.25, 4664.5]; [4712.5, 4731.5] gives 1.03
